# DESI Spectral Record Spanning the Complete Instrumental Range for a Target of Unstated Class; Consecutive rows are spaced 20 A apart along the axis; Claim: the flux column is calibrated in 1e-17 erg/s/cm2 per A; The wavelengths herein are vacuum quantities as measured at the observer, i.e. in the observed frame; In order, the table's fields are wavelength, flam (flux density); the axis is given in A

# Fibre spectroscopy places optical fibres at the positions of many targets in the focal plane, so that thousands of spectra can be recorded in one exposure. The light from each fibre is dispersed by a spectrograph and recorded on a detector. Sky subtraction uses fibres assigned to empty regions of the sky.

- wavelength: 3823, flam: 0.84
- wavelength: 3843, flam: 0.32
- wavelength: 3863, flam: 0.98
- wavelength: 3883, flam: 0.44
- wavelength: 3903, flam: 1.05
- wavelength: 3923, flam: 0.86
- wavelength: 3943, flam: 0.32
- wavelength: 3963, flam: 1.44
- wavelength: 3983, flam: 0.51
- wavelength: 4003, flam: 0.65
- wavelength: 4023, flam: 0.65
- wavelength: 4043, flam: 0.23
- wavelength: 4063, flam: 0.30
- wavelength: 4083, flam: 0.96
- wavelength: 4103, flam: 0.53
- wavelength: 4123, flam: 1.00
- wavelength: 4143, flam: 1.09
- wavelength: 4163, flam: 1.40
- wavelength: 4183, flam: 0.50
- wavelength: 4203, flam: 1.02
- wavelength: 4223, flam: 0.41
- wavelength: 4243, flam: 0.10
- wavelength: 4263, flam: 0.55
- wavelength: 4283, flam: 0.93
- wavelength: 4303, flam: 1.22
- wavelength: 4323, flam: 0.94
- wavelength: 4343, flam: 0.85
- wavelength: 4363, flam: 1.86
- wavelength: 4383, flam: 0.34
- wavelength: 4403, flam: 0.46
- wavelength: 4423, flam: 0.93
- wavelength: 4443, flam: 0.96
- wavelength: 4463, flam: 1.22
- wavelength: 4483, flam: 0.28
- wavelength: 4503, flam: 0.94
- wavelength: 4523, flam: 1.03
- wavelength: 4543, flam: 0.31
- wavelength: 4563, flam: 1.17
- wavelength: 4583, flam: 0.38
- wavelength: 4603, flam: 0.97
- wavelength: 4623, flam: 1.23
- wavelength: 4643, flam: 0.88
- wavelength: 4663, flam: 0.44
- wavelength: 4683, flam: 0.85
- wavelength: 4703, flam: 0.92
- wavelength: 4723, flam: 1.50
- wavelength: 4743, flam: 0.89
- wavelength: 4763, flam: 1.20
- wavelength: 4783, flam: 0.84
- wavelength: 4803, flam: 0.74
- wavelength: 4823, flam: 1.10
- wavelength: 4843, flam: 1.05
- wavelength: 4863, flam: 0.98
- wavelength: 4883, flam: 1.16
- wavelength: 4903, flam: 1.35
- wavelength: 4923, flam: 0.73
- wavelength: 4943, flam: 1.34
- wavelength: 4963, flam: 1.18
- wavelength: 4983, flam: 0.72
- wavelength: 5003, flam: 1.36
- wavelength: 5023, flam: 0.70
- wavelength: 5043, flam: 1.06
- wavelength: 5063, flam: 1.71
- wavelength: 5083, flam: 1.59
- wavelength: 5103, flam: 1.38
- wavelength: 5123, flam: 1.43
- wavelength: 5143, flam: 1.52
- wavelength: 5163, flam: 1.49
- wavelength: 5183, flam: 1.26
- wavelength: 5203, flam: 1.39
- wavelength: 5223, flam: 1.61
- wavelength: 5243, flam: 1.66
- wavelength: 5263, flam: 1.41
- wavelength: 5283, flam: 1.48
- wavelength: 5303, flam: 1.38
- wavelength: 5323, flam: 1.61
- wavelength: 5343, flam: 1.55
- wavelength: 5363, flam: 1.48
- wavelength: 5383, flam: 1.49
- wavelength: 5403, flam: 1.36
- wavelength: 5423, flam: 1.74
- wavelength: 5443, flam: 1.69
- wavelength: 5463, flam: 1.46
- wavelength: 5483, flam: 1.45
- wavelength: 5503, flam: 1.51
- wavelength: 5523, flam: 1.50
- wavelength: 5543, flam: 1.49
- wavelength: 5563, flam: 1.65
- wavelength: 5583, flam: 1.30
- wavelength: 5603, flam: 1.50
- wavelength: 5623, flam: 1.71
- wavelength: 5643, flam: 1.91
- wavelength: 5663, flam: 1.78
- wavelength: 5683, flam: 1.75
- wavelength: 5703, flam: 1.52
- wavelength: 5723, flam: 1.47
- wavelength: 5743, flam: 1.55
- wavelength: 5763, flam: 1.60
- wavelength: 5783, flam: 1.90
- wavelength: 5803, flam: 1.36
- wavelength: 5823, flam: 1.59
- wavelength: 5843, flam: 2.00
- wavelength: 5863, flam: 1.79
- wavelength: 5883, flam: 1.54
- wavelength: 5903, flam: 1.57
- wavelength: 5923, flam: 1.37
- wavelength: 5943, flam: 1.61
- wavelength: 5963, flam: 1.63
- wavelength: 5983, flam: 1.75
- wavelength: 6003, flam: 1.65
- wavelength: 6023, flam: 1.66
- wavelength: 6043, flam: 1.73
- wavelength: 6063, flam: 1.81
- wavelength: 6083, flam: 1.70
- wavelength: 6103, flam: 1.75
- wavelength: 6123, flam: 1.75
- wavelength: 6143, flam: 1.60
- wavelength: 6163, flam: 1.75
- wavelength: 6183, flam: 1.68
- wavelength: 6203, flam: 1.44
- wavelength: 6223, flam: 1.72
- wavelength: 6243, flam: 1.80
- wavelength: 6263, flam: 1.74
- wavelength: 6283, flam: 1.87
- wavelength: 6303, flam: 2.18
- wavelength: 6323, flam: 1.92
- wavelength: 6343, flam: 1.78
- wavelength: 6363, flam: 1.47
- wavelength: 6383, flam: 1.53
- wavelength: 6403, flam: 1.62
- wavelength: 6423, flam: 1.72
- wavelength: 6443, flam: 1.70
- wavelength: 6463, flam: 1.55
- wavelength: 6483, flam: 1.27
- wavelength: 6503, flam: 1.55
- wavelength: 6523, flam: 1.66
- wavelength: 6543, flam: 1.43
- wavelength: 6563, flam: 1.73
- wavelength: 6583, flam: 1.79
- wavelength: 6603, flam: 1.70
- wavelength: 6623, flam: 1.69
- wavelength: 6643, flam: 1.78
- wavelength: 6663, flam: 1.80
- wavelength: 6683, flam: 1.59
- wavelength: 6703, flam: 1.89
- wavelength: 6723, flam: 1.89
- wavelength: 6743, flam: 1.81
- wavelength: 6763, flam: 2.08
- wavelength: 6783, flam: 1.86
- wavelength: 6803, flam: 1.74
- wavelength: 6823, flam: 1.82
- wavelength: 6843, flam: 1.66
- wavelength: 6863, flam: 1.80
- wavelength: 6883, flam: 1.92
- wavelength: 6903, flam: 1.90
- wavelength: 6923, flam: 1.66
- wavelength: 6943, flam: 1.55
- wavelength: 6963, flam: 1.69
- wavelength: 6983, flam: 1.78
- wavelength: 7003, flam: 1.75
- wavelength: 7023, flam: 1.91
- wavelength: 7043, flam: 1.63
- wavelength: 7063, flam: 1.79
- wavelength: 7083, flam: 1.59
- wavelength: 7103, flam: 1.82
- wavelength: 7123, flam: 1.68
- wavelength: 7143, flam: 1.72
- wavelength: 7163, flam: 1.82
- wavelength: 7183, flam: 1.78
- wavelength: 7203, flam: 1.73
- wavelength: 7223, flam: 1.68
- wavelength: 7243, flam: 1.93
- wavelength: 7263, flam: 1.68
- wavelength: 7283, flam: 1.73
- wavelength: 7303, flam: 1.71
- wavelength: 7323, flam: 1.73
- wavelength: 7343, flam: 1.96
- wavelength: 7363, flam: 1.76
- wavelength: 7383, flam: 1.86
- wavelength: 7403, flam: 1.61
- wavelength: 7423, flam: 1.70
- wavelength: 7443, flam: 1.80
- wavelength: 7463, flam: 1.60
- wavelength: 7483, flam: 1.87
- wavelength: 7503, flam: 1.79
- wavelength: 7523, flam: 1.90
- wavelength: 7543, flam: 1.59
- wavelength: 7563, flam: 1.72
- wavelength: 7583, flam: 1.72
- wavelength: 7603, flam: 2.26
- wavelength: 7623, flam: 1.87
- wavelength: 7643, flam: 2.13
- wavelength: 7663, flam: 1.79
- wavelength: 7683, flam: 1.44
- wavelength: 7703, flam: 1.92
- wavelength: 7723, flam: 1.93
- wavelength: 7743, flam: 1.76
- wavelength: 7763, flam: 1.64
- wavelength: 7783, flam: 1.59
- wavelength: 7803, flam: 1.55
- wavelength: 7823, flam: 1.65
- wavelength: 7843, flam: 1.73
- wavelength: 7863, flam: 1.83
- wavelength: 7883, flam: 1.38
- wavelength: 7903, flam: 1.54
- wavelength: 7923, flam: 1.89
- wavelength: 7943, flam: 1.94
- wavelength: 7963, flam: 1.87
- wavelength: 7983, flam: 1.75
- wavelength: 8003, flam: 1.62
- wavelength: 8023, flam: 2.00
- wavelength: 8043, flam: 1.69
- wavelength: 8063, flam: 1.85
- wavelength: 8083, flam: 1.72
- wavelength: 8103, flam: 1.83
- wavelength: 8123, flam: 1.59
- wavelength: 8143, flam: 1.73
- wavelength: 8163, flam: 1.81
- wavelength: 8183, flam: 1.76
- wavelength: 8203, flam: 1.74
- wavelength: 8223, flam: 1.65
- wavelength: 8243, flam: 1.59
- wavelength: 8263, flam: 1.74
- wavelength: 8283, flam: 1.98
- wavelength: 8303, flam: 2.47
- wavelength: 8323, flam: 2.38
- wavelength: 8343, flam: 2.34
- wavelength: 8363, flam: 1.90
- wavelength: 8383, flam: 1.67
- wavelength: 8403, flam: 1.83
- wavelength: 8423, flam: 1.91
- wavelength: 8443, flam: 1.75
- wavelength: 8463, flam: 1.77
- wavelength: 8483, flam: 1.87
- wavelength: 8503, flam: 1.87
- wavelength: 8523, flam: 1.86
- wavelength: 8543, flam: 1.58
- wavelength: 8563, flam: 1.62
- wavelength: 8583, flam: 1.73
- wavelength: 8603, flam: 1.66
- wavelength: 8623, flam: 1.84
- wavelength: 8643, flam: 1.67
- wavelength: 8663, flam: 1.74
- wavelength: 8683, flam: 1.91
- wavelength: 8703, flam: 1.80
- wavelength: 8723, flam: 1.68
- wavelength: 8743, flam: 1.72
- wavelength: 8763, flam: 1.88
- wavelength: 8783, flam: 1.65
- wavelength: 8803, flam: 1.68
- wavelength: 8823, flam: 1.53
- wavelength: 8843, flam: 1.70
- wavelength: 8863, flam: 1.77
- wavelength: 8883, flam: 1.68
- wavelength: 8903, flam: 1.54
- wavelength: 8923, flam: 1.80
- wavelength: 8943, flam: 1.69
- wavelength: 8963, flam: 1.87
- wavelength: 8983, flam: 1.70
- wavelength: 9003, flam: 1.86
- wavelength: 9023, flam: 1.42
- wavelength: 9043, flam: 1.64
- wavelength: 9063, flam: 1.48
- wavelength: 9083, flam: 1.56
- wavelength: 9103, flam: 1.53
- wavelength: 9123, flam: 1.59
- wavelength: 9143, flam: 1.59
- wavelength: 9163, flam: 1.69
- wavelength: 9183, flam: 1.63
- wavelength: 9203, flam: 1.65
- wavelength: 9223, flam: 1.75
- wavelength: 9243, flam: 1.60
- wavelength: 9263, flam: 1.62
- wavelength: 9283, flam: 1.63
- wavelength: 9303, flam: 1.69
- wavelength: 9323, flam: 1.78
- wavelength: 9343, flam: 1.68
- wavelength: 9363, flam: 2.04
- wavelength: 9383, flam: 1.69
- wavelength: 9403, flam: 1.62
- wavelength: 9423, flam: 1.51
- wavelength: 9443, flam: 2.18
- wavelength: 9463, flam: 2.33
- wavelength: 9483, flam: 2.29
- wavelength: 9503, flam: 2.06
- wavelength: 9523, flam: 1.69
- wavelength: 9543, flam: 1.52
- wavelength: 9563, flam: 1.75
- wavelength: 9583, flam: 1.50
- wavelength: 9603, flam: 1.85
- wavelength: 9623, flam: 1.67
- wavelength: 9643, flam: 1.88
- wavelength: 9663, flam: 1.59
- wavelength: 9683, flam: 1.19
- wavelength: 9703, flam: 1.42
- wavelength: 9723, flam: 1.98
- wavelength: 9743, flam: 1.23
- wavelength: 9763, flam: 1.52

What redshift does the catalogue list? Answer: 0.27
